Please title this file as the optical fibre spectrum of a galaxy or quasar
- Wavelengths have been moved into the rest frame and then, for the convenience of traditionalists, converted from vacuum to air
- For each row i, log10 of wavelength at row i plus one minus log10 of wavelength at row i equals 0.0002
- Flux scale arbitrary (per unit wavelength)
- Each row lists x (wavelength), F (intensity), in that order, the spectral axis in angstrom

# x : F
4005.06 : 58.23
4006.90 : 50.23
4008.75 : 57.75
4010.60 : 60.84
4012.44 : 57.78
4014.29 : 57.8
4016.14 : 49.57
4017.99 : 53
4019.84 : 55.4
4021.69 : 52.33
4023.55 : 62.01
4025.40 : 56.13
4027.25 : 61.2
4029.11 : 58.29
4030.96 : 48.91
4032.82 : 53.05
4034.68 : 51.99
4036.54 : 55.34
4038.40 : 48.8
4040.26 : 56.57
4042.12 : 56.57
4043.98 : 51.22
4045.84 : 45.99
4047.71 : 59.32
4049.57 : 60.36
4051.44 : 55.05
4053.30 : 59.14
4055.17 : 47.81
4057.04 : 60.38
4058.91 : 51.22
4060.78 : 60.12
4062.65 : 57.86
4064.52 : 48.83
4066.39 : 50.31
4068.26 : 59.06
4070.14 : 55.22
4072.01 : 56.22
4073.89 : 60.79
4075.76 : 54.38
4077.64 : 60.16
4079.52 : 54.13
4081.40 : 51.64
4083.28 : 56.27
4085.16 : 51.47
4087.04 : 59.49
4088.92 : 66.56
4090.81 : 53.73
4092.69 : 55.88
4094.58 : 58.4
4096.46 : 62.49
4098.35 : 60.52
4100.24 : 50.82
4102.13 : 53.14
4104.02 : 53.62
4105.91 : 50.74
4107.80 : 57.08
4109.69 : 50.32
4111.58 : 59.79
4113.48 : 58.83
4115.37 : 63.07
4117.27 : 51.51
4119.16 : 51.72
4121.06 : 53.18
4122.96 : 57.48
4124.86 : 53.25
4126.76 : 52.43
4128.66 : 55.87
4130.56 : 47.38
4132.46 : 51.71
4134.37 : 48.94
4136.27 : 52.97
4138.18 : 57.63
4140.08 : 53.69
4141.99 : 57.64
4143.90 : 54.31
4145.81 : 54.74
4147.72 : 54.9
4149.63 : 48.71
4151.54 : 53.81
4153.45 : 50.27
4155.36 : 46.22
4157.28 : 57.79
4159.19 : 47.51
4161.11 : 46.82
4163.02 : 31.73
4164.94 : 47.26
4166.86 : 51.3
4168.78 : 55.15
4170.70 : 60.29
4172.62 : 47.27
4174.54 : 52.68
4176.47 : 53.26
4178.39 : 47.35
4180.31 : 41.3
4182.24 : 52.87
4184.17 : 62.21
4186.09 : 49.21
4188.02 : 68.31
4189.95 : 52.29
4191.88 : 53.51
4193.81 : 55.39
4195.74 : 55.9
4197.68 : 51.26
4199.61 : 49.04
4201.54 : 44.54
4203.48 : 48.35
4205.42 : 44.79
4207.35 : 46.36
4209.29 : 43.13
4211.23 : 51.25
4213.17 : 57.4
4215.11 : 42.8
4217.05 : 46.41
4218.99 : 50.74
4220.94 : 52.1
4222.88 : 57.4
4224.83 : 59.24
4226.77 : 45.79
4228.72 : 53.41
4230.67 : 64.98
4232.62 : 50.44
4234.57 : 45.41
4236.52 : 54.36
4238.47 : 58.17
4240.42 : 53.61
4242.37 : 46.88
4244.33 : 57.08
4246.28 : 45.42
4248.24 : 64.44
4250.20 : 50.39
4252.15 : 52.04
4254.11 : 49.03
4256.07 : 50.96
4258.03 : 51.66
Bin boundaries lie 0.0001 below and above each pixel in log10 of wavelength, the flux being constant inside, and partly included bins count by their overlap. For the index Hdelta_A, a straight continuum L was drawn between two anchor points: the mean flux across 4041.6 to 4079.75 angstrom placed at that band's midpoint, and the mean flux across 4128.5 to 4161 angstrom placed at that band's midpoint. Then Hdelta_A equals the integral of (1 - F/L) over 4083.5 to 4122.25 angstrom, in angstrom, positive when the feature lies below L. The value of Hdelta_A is -1.6 angstrom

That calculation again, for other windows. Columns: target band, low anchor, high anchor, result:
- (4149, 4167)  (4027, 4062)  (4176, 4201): 1.8 angstrom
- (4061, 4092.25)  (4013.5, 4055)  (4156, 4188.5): -1.5 angstrom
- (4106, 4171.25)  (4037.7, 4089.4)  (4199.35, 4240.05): 0.7 angstrom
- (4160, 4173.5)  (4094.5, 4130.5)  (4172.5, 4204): 1.1 angstrom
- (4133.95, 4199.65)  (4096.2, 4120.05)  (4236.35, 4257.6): 2.7 angstrom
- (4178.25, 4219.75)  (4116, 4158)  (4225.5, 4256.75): 1.7 angstrom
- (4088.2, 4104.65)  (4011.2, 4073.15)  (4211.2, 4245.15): -0.9 angstrom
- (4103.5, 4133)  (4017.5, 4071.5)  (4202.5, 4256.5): -0.4 angstrom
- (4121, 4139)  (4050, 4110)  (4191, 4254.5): 0.4 angstrom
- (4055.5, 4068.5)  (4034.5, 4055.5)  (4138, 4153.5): -0.1 angstrom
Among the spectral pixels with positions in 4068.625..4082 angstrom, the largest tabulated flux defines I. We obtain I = 60.79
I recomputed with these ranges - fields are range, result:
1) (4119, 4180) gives 60.29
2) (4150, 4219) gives 68.31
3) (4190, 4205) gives 55.9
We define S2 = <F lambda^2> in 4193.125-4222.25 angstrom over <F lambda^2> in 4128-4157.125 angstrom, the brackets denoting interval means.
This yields 1.0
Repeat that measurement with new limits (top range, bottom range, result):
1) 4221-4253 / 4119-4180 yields 1.08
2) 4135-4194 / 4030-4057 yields 1.03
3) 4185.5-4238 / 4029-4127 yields 1.00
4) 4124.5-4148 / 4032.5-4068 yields 1.03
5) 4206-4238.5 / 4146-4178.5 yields 1.05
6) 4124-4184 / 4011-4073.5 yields 0.98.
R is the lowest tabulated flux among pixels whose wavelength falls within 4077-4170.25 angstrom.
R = 31.73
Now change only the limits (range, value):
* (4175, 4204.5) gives 41.3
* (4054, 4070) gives 47.81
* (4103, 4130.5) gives 50.32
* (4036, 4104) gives 45.99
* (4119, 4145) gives 47.38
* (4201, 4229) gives 42.8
